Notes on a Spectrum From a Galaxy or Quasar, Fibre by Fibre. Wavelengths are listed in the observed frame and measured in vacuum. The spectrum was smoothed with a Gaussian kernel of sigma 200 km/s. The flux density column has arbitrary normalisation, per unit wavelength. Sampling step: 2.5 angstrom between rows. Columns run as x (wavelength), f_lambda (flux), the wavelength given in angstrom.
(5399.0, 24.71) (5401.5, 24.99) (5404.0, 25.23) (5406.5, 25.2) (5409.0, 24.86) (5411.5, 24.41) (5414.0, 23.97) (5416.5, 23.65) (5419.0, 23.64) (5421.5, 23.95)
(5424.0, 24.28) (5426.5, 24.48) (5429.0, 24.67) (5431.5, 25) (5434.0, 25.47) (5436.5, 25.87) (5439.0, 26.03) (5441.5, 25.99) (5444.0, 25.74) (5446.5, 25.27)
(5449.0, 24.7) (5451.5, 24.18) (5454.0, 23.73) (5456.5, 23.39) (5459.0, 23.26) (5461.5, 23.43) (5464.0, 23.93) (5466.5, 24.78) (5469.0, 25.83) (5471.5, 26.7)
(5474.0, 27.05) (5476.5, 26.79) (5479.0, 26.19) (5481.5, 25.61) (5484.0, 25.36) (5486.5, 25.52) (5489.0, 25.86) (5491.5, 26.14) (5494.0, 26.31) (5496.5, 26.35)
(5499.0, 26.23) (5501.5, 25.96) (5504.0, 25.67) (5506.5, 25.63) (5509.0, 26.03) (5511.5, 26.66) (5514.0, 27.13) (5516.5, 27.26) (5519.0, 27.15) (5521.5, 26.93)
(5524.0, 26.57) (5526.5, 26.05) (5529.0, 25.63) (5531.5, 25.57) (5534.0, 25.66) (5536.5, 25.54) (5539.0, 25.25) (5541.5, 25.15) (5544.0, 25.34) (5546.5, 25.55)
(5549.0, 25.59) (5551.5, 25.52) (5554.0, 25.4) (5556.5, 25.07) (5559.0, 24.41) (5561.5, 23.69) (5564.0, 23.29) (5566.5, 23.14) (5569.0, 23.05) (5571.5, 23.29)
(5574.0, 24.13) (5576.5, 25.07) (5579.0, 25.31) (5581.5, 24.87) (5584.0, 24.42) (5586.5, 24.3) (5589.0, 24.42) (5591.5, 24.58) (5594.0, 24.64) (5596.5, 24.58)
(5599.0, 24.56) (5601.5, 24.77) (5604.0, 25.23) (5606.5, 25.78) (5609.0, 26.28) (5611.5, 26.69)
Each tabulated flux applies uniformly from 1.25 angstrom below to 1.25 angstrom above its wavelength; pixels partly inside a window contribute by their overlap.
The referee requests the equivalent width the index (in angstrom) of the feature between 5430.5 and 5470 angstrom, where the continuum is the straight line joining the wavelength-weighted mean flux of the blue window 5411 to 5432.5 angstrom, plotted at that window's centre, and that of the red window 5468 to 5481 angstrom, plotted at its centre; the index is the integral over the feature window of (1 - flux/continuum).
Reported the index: 1.0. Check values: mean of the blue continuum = 24.2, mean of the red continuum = 26.5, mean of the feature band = 24.8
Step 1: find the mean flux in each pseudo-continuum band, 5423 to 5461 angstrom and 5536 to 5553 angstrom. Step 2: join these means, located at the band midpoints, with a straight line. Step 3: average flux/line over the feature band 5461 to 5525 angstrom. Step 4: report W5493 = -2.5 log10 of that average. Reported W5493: -0.04 mag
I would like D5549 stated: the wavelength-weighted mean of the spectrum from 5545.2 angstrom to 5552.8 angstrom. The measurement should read 25.6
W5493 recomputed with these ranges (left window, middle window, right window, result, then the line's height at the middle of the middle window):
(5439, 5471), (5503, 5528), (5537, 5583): -0.080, 24.6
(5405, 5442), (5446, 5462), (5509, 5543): 0.053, 25.2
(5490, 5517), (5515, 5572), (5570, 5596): 0.006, 25.4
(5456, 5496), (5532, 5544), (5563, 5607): -0.024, 24.8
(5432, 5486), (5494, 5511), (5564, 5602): -0.049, 24.9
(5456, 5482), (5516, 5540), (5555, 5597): -0.062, 24.7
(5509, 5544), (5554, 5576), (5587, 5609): 0.069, 25.5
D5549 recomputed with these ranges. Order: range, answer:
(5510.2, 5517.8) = 27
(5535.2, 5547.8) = 25.4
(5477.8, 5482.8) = 25.9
